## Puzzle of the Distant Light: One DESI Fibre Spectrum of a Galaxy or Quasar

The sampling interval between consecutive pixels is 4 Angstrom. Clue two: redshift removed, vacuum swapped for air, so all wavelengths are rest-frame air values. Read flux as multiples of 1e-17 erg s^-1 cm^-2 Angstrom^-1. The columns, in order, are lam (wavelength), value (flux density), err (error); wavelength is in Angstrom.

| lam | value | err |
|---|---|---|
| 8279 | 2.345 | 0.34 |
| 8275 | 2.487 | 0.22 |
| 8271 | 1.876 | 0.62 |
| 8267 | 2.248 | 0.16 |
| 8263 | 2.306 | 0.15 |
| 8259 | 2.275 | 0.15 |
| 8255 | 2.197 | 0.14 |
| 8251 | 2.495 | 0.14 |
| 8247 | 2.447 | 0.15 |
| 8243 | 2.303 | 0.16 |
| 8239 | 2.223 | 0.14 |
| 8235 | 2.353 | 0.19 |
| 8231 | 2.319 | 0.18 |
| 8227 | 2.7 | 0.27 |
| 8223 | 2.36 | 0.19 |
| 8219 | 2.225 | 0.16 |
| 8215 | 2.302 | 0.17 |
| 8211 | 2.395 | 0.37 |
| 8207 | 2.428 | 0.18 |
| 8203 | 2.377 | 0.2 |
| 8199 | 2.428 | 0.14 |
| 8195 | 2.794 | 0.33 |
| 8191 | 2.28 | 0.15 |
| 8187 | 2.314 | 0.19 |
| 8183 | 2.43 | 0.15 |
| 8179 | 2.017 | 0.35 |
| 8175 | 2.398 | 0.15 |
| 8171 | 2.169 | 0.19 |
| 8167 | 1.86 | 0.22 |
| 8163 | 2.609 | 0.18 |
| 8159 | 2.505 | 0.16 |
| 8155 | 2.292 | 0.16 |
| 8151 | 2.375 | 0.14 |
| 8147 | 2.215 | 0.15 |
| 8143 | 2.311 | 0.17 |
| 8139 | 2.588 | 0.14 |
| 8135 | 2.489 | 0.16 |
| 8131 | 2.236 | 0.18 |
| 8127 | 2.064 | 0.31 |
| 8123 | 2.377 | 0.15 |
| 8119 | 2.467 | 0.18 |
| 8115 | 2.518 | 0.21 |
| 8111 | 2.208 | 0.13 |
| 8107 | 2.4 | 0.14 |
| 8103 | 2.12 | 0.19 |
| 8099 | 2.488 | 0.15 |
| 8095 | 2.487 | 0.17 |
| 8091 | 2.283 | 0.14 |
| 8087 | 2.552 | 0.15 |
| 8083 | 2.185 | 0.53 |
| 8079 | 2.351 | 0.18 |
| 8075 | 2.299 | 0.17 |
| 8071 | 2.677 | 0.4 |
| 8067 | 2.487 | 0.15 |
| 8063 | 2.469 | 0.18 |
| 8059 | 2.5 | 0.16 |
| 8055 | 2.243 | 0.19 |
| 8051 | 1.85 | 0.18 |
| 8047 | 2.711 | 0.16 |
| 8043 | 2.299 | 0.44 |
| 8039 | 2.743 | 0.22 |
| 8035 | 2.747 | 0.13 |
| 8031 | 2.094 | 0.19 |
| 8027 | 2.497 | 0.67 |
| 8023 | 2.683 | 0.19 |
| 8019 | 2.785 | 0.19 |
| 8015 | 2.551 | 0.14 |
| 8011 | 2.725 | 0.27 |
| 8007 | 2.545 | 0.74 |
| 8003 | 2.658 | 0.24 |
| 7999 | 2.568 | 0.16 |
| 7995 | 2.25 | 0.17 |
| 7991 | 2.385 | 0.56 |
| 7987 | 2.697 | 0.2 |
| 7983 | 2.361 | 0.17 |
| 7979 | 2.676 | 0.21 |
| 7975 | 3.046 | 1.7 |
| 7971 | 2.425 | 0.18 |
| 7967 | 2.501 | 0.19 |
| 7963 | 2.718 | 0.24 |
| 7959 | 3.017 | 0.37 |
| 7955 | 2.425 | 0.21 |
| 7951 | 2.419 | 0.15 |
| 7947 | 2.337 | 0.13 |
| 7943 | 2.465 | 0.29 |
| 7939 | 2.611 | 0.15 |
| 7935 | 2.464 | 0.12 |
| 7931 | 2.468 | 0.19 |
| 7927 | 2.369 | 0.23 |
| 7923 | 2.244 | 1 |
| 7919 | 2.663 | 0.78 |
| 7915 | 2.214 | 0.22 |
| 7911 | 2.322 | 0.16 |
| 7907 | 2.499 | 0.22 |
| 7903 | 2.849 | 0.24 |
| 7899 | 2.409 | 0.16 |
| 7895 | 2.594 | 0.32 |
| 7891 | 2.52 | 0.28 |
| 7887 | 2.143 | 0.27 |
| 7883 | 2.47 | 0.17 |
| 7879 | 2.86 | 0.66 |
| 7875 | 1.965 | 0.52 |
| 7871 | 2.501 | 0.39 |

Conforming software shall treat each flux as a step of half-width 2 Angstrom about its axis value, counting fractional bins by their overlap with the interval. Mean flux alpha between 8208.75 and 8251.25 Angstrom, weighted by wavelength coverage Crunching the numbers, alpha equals 2.37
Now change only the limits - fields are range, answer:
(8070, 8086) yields 2.37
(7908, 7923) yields 2.39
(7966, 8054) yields 2.53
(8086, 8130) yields 2.35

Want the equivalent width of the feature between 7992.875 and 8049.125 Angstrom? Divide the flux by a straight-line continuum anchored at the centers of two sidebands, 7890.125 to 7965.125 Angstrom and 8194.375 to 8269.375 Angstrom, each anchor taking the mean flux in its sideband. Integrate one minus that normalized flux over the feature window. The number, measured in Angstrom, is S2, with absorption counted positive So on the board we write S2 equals -2.2 Angstrom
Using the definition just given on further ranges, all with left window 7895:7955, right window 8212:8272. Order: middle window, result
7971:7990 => -1.7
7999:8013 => -1.2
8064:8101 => -0.6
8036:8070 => -0.4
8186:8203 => -0.8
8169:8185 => 0.6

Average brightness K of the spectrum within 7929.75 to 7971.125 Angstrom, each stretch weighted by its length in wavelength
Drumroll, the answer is 2.54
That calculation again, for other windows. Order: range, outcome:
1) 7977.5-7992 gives 2.53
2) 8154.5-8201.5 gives 2.34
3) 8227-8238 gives 2.39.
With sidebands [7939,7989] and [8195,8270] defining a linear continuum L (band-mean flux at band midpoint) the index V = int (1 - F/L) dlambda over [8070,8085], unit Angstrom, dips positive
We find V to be 0.8 Angstrom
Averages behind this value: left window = 2.59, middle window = 2.36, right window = 2.36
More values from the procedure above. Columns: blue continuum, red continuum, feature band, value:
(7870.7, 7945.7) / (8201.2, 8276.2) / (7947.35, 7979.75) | -2.7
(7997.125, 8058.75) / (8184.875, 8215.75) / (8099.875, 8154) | 2.7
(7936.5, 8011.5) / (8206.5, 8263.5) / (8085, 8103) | 0.4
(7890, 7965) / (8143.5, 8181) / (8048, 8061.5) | 0.8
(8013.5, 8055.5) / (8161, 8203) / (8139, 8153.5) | 0.2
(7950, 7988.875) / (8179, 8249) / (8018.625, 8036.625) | 0.3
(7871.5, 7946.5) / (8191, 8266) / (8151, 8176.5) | 0.9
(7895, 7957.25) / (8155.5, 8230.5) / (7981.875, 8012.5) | -1.2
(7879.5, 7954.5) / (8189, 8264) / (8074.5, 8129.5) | 1.5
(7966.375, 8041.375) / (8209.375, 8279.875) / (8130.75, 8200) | 1.6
